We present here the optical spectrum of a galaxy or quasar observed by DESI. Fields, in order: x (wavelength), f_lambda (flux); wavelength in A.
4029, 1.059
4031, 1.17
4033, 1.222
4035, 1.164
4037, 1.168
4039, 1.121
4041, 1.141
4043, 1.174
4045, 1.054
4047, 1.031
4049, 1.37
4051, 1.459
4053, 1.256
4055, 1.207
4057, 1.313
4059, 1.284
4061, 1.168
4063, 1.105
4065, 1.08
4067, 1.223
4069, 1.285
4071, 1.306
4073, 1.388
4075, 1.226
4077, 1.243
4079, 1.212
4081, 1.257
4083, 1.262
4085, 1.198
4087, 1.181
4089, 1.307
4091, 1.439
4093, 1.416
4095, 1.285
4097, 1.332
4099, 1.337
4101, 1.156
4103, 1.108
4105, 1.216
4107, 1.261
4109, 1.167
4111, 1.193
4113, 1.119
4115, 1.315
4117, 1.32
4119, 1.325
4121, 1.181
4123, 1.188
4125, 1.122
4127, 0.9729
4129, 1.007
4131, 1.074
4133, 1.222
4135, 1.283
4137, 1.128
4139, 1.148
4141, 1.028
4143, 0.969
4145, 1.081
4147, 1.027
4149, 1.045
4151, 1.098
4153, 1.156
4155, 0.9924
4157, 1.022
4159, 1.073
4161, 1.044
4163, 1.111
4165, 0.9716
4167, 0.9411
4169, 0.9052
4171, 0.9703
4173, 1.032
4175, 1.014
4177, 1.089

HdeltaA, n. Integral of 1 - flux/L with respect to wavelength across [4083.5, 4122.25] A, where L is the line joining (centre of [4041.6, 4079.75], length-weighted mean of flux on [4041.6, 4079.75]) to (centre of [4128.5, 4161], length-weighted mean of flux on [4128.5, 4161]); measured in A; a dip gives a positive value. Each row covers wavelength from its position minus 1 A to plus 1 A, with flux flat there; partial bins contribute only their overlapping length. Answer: -3.3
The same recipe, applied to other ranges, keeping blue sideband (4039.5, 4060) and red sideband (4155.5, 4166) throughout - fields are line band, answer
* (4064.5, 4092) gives -1.9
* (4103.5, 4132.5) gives -1.6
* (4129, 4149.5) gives -0.4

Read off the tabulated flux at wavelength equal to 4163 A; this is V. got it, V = 1.111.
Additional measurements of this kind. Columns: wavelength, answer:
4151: 1.098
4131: 1.074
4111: 1.193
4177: 1.089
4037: 1.168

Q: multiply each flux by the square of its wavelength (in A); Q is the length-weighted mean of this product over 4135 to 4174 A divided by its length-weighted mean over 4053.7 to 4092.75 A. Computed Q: 0.87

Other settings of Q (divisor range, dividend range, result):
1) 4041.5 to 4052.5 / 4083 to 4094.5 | 1.09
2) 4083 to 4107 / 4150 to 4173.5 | 0.83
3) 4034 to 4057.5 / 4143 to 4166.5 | 0.92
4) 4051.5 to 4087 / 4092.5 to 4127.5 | 1.01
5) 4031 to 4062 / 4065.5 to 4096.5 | 1.08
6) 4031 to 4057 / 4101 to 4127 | 1.03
